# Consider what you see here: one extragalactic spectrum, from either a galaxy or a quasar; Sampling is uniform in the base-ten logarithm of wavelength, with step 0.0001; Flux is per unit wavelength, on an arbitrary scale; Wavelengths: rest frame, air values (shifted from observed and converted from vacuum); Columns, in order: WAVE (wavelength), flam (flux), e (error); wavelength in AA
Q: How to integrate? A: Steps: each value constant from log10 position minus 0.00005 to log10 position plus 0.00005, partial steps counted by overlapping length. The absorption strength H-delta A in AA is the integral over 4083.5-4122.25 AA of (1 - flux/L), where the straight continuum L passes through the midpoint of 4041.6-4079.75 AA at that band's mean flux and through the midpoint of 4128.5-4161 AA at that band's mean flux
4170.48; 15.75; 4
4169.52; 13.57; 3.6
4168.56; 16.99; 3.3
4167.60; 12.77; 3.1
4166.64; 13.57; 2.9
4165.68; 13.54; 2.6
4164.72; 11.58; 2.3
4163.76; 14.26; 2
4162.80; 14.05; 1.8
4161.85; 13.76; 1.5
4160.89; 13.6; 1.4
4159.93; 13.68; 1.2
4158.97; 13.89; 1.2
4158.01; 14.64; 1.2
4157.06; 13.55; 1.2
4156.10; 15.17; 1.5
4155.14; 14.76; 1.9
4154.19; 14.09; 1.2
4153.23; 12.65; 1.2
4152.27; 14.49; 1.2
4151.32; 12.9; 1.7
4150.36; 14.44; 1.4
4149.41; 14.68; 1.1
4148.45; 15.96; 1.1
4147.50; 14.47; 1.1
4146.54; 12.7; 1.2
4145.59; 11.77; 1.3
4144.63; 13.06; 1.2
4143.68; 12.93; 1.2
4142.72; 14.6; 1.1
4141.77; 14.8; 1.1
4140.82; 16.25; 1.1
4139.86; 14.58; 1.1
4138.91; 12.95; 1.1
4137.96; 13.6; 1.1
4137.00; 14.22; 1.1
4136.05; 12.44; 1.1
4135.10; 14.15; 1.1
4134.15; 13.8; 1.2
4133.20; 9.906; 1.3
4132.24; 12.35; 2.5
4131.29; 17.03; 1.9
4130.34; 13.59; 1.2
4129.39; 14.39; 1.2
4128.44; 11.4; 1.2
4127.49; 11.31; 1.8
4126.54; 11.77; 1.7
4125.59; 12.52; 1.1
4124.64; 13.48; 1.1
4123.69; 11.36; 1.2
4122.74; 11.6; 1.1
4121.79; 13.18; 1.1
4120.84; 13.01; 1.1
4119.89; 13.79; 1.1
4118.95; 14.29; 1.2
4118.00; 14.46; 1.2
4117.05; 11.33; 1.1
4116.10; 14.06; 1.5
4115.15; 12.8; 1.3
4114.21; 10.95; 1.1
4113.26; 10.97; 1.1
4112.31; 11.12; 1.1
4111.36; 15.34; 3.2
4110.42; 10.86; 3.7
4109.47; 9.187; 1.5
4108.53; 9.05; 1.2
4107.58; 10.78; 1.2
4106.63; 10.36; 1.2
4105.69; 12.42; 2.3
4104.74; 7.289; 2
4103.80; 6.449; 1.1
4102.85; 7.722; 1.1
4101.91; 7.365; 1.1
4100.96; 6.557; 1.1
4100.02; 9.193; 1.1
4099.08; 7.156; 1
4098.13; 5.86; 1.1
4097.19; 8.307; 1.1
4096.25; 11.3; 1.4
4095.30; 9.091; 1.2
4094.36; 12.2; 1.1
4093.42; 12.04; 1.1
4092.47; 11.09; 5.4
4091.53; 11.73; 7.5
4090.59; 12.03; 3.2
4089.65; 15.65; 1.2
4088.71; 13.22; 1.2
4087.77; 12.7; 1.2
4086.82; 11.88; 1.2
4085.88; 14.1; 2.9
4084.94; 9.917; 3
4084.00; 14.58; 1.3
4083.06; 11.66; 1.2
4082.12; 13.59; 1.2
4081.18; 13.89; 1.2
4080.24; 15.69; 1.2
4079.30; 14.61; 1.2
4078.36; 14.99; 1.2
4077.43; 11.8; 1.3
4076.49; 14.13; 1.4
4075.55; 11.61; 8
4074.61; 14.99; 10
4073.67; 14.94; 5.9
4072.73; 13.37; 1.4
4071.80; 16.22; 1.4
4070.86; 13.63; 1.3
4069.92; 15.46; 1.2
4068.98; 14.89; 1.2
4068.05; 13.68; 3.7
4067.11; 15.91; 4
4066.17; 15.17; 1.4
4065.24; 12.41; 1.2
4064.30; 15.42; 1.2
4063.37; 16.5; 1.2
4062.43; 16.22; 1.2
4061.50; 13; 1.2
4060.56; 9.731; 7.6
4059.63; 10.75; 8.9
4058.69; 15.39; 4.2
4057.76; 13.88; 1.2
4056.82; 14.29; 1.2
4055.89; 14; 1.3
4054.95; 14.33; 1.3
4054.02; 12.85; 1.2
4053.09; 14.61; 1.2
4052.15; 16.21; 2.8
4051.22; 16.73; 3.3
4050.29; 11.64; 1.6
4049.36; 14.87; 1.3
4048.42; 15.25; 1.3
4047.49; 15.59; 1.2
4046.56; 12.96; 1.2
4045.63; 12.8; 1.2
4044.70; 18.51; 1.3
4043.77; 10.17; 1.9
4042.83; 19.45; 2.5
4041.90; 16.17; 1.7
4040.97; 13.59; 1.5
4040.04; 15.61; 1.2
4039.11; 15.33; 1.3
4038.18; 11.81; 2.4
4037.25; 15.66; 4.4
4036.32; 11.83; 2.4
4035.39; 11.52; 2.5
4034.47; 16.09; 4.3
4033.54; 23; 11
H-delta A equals 8.2 AA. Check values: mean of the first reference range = 14.4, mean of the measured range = 11.1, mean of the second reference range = 13.9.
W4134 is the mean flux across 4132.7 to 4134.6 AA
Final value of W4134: 11.8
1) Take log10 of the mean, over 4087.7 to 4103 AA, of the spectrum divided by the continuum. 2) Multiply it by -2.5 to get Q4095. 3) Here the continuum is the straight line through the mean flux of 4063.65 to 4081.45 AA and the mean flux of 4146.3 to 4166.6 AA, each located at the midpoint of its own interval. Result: 0.37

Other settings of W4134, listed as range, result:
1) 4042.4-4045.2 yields 15.9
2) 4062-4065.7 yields 15.1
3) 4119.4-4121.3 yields 13.5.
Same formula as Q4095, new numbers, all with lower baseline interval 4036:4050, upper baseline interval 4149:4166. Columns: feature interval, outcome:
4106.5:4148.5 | 0.10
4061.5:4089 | 0.03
